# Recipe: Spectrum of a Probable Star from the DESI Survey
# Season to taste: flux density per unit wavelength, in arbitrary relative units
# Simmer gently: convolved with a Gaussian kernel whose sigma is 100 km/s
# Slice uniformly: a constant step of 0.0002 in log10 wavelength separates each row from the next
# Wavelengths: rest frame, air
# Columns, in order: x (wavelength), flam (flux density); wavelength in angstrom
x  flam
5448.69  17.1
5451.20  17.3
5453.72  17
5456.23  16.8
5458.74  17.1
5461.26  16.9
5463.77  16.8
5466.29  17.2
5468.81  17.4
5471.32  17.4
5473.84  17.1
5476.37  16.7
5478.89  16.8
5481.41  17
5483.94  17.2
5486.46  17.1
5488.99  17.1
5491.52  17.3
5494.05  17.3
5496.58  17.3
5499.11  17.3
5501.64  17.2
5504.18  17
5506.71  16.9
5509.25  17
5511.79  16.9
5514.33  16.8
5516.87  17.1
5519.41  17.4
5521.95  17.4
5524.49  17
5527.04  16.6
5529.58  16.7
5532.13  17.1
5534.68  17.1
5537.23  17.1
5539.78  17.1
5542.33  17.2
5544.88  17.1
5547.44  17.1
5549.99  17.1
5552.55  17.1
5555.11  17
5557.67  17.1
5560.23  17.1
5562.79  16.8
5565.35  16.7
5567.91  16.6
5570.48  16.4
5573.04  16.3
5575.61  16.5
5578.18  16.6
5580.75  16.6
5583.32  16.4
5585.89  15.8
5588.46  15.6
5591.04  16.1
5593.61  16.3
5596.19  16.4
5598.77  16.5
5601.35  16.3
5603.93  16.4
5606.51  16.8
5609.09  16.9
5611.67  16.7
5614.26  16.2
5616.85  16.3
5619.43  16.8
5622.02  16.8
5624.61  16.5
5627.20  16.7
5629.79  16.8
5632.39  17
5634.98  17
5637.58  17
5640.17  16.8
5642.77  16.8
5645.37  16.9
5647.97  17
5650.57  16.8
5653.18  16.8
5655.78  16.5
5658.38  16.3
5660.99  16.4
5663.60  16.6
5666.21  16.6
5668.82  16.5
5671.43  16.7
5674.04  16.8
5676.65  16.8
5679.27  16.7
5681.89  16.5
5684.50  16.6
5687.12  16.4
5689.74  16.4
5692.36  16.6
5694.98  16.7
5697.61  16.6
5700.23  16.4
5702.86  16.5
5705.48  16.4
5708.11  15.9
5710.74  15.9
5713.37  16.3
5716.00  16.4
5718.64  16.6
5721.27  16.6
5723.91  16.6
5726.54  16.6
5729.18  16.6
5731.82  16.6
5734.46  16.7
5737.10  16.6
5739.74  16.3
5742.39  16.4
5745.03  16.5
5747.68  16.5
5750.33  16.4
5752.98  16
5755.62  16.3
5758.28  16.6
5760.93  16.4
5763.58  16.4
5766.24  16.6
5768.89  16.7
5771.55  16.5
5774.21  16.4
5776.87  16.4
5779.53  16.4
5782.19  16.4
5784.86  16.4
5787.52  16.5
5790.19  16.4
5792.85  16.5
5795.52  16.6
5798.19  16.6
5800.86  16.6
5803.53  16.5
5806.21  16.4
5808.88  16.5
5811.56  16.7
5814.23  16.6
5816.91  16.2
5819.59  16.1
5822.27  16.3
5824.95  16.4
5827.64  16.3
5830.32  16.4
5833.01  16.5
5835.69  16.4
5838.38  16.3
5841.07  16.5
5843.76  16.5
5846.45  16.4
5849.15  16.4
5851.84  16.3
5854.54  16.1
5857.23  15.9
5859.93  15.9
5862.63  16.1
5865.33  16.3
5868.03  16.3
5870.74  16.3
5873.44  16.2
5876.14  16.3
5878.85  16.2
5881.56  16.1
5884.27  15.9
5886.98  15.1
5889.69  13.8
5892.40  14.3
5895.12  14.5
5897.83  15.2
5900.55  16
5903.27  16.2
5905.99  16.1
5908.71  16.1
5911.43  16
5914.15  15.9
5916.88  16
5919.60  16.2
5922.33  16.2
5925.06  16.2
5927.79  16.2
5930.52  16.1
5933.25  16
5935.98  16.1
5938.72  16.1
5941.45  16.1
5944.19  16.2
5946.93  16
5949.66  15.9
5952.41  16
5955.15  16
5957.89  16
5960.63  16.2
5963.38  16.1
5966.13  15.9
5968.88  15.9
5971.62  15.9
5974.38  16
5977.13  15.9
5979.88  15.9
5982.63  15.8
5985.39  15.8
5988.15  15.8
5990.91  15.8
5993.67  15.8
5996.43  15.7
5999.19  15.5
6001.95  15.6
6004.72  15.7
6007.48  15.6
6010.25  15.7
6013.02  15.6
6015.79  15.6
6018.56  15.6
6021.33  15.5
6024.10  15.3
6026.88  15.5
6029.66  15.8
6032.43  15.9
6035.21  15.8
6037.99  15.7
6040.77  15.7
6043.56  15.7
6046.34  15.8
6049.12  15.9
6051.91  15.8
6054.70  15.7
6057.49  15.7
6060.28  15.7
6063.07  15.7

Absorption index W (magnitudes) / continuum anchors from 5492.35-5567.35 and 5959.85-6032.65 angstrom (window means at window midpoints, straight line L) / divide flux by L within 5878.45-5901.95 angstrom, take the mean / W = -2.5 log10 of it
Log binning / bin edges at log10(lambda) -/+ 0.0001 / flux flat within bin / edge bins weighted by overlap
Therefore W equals 0.06 mag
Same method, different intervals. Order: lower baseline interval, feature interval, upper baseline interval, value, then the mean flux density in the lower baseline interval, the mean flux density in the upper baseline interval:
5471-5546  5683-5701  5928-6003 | 0.005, 17.1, 15.9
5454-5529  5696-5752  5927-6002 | 0.005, 17.1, 15.9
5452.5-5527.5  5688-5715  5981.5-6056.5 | 0.010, 17.1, 15.7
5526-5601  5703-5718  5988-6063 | 0.010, 16.7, 15.7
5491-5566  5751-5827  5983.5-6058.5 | -0.007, 17.1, 15.7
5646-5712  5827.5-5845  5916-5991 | -0.012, 16.5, 16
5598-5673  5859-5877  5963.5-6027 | -0.010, 16.7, 15.7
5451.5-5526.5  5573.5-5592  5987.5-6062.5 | 0.040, 17.1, 15.7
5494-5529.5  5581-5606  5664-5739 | 0.039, 17.1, 16.5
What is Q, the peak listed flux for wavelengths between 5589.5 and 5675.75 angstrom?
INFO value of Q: 17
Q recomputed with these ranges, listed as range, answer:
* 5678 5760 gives 16.7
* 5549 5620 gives 17.1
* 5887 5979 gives 16.2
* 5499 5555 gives 17.4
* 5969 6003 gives 16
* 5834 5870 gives 16.5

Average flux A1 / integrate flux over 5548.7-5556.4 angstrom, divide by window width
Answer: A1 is 17.1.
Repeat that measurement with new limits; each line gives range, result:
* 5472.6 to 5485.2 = 17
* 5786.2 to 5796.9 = 16.5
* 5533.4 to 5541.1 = 17.1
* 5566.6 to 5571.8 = 16.5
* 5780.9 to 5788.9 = 16.4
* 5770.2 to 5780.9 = 16.4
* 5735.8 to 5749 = 16.5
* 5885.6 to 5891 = 14.5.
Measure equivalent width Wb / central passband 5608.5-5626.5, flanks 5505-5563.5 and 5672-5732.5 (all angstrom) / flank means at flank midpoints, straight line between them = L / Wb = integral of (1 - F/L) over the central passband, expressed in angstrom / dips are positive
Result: 0.19 angstrom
